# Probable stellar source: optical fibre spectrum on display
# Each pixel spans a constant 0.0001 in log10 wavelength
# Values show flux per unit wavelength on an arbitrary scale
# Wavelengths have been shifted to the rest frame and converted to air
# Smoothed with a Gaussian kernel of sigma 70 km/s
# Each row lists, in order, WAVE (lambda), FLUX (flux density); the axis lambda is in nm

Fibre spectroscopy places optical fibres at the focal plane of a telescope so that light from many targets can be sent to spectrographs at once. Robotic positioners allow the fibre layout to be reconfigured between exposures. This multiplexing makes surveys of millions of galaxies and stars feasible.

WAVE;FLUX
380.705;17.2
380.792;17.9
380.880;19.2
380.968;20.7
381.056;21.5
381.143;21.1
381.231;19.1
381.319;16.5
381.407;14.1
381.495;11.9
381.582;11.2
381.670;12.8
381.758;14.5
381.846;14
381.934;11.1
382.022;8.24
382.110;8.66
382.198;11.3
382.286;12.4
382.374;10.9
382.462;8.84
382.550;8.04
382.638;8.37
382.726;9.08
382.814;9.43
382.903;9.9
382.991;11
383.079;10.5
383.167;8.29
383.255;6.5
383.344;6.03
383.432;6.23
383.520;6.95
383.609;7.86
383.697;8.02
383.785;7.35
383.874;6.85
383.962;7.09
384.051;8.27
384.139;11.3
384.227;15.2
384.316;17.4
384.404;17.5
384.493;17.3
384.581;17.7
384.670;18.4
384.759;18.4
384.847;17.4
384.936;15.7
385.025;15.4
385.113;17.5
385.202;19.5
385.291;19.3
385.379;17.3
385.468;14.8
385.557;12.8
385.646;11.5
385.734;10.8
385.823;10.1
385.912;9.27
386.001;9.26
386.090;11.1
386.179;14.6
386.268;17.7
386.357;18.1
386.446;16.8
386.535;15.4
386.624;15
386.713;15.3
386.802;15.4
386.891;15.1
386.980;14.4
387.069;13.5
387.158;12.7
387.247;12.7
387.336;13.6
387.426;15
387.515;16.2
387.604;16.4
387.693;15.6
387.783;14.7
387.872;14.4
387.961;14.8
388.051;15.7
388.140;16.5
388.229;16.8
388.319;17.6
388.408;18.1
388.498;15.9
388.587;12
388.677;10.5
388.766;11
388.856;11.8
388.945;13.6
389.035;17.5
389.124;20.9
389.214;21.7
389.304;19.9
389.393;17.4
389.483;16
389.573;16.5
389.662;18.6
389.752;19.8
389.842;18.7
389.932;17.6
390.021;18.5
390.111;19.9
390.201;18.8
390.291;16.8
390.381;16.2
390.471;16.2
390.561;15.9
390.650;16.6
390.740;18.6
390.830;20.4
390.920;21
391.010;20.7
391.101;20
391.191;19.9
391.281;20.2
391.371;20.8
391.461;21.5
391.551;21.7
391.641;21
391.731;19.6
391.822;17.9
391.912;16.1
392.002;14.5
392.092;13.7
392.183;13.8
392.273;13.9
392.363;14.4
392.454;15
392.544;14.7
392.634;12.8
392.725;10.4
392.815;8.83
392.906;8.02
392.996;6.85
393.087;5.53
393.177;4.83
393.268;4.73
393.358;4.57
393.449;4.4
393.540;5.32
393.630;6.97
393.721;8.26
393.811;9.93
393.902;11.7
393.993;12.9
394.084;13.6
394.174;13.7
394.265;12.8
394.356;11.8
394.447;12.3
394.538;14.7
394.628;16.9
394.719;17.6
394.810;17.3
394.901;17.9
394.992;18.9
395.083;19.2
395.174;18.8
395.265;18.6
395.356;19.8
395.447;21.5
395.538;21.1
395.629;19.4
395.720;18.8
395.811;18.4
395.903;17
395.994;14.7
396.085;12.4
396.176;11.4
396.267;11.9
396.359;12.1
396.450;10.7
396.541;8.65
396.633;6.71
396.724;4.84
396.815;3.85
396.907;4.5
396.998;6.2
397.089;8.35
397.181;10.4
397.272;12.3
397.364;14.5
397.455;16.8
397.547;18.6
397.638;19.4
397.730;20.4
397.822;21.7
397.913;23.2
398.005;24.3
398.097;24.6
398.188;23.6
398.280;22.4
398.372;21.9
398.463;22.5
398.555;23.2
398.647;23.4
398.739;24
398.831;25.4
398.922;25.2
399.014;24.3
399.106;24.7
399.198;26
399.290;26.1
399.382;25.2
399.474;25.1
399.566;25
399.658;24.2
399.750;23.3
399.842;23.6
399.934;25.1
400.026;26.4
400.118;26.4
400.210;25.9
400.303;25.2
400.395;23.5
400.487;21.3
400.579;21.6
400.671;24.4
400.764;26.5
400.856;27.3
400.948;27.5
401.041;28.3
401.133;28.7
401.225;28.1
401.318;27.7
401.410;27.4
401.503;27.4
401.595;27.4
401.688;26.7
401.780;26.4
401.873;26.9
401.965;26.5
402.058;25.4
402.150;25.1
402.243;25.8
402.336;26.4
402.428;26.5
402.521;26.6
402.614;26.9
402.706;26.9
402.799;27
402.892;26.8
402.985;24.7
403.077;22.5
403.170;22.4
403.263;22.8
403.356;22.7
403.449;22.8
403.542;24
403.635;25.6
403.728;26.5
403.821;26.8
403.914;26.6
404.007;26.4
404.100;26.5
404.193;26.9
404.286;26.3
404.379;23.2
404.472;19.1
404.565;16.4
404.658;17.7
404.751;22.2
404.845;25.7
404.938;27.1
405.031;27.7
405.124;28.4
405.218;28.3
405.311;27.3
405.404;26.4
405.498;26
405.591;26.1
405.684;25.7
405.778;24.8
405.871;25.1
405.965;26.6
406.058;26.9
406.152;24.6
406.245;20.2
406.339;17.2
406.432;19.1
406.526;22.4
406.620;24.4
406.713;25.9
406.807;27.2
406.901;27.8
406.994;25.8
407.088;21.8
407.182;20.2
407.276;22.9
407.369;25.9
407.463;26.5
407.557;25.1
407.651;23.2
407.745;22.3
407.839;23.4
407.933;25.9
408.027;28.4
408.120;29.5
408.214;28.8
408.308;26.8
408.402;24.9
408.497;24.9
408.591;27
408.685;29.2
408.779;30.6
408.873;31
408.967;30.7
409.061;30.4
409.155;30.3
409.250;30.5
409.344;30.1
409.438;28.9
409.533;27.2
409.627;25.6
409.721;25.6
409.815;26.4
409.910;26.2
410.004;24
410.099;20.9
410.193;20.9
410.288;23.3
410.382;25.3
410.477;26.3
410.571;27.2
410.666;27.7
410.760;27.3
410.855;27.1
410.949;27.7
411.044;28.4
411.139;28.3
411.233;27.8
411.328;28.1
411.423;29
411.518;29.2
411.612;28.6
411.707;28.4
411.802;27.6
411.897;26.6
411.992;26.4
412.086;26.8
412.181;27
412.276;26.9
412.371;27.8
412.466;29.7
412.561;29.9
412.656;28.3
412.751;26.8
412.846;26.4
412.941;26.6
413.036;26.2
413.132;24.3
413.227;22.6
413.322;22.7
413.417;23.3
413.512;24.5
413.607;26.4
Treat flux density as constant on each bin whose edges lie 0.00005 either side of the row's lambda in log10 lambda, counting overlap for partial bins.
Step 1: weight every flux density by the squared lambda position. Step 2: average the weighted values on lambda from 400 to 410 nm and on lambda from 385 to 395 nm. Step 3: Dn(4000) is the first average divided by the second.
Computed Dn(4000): 1.86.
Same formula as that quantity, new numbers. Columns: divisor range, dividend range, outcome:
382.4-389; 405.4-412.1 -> 2.23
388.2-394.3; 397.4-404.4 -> 1.75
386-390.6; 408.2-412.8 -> 1.93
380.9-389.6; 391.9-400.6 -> 1.27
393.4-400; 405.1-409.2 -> 1.59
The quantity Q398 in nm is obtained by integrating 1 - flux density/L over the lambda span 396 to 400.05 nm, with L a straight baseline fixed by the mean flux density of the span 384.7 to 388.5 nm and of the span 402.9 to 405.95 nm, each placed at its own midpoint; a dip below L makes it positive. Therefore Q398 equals 0.55 nm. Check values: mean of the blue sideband 15.1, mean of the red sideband 24.8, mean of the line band 18.5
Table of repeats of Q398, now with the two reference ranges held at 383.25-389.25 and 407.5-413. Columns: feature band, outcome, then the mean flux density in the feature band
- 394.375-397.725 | 0.85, 14.4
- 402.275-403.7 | -0.11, 25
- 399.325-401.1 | -0.28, 25.1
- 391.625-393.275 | 0.46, 12.5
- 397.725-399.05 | -0.18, 23.4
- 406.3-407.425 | 0.08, 23.5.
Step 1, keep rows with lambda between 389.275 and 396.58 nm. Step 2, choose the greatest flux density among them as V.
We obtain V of 21.7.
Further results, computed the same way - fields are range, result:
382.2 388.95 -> 19.5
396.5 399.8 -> 26.1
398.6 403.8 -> 28.7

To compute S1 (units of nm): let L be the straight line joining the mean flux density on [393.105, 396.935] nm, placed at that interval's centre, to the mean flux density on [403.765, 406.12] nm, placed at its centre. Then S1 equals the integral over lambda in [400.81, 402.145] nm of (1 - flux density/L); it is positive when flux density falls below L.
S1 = -0.41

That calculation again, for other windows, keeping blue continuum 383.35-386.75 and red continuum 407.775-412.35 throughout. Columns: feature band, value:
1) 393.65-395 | 0.35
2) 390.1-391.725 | -0.24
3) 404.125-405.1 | 0.03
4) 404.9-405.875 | -0.08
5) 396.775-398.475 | 0.31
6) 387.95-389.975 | -0.11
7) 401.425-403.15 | -0.24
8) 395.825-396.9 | 0.51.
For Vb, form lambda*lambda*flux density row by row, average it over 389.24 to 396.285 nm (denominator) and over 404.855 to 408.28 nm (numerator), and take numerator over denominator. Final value 1.75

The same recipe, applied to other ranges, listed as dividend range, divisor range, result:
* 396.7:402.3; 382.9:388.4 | 1.78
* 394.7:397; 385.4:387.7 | 1.08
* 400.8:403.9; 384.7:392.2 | 1.71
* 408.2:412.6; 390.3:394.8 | 2.14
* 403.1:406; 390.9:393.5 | 1.88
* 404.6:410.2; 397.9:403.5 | 1.06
